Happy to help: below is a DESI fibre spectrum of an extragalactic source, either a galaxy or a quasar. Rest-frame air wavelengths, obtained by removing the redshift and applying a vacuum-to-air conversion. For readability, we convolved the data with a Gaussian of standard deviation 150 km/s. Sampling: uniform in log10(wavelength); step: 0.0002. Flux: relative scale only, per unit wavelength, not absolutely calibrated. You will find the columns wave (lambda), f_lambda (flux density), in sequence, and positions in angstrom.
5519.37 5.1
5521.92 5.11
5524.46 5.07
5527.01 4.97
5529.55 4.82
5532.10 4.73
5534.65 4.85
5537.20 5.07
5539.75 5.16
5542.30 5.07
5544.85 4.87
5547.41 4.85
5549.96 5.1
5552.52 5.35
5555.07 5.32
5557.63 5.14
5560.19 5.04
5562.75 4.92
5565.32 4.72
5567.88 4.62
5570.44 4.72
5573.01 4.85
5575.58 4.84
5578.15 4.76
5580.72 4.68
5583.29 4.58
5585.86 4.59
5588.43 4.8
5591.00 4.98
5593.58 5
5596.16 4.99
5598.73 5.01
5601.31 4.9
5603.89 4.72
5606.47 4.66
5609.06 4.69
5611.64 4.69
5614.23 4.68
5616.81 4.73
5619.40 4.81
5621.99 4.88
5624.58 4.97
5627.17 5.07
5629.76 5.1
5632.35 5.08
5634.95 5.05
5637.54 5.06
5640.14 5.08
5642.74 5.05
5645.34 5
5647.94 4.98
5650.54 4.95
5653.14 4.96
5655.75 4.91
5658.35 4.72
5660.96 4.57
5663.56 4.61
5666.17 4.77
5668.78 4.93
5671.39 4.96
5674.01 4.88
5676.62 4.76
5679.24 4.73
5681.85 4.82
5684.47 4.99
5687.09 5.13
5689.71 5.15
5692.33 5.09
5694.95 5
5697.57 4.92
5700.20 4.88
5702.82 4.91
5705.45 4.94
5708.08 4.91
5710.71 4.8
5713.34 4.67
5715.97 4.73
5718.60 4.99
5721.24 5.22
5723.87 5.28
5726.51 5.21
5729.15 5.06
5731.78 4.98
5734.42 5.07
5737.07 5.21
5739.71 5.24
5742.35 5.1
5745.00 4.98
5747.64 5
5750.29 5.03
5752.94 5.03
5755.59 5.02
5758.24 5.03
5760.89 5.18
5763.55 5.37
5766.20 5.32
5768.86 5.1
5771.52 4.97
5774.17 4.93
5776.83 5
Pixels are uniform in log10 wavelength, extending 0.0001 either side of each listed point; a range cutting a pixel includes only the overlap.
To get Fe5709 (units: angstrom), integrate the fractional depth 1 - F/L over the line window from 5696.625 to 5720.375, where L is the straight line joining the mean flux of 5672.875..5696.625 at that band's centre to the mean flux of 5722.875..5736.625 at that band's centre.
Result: 0.8 angstrom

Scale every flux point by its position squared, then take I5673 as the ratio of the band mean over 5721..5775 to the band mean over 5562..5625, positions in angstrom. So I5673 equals 1.13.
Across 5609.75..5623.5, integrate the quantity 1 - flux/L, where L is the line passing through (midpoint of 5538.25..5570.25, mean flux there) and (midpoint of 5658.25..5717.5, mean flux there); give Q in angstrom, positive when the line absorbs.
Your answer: 0.5 angstrom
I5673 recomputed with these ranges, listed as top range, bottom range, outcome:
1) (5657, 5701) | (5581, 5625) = 1.04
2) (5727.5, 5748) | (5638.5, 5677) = 1.07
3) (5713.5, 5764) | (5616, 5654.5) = 1.06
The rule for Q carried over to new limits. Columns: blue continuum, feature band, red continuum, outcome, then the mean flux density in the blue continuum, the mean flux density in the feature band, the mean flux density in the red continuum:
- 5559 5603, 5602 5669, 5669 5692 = 0.14 angstrom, 4.82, 4.87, 4.93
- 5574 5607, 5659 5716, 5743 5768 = 1.29 angstrom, 4.81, 4.87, 5.11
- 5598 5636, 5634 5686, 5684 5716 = 0.15 angstrom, 4.87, 4.89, 4.94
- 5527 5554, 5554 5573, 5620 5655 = 0.30 angstrom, 4.99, 4.92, 5.01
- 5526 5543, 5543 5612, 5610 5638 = 0.88 angstrom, 4.95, 4.87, 4.91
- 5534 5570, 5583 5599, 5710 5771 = 0.51 angstrom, 5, 4.86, 5.07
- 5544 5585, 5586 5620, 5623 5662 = 0.83 angstrom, 4.89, 4.81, 4.97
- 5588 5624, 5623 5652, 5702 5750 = -0.93 angstrom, 4.83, 5.03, 5.02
